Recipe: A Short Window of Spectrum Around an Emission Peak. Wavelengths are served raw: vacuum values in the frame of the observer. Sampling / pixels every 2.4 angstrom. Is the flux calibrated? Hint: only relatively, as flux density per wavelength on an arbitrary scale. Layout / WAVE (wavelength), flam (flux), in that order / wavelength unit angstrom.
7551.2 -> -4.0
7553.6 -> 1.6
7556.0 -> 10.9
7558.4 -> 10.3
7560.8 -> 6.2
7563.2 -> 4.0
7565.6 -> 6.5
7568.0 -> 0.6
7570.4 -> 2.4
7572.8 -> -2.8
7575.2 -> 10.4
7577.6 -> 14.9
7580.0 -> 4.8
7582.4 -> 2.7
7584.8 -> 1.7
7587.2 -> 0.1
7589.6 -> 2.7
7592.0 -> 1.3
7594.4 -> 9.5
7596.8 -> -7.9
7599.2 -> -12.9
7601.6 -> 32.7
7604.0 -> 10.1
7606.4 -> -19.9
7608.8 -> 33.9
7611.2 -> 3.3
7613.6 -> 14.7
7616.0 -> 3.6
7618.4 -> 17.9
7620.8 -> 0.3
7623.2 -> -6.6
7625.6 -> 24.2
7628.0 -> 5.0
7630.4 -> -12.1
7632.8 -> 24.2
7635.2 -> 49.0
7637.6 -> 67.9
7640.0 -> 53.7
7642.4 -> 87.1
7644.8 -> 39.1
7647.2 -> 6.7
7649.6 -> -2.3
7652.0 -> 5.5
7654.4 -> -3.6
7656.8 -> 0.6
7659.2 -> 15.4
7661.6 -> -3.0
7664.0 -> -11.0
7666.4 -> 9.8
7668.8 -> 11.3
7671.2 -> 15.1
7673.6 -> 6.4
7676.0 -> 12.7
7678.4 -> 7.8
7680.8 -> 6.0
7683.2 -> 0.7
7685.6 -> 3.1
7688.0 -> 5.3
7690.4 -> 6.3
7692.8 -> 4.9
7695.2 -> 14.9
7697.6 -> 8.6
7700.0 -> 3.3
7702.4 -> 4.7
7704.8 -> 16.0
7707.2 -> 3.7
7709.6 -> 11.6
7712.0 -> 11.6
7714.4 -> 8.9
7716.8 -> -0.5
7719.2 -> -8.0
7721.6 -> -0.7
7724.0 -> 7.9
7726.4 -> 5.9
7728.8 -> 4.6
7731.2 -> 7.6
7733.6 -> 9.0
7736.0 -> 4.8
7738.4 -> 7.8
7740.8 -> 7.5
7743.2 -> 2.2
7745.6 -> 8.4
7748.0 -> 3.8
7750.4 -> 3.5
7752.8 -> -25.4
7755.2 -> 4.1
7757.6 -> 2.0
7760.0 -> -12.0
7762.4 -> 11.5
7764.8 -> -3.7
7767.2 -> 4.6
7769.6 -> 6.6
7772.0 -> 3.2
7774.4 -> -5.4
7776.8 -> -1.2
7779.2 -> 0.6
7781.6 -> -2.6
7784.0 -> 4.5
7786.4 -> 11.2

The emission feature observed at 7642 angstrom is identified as [O II] 3727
